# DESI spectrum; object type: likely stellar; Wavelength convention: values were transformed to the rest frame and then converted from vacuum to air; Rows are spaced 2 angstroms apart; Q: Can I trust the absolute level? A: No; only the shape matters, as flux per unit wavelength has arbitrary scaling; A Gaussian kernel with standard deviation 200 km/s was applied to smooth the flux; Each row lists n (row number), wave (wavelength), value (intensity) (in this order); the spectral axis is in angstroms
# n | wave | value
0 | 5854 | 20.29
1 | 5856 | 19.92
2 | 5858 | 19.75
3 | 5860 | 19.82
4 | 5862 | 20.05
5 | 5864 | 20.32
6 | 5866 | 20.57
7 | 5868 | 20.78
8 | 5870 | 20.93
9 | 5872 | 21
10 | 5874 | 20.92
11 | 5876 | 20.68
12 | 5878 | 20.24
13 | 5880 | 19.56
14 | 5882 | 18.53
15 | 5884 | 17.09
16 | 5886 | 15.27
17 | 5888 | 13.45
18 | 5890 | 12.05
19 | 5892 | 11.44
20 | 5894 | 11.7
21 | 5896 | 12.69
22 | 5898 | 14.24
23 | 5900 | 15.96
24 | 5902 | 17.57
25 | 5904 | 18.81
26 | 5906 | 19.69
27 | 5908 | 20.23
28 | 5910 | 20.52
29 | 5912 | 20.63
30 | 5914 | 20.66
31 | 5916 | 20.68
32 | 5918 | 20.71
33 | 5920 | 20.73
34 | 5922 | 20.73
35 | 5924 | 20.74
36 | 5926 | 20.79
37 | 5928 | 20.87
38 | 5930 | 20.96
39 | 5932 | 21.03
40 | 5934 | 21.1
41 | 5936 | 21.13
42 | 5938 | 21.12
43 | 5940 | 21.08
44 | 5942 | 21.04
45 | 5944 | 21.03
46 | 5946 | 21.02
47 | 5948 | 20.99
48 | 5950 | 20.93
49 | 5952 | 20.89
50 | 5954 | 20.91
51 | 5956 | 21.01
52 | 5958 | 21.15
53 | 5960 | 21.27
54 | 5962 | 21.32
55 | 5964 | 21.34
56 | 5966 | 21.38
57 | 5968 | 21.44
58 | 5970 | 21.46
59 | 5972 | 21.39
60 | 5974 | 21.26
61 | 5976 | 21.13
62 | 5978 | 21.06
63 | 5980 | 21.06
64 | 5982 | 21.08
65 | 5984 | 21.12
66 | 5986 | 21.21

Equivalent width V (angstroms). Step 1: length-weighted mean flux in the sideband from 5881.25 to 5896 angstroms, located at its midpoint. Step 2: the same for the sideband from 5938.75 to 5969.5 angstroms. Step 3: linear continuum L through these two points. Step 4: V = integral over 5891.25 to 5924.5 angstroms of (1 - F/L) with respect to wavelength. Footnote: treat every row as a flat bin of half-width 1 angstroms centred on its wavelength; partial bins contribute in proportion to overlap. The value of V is -3.8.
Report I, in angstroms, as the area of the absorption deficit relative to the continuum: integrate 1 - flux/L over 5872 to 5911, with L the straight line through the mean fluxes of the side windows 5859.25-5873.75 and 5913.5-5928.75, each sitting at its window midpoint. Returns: 6.89 angstroms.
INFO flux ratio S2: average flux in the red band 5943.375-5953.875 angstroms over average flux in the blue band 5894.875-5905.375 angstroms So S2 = 1.32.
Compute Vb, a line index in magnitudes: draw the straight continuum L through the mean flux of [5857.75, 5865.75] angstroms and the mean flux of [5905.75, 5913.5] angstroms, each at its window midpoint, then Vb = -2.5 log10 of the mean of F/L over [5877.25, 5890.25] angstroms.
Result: 0.20 mag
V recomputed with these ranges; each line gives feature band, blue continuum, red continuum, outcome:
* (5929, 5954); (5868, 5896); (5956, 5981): -1.3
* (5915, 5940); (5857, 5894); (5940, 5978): -1.0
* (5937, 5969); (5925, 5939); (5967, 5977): 0.1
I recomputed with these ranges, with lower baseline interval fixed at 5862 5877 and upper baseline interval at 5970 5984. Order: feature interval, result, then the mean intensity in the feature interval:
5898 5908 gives 1.44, 17.9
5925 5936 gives 0.00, 21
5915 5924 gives 0.09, 20.7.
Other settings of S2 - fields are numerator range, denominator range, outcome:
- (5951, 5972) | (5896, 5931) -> 1.09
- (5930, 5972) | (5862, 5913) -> 1.18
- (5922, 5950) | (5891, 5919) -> 1.20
